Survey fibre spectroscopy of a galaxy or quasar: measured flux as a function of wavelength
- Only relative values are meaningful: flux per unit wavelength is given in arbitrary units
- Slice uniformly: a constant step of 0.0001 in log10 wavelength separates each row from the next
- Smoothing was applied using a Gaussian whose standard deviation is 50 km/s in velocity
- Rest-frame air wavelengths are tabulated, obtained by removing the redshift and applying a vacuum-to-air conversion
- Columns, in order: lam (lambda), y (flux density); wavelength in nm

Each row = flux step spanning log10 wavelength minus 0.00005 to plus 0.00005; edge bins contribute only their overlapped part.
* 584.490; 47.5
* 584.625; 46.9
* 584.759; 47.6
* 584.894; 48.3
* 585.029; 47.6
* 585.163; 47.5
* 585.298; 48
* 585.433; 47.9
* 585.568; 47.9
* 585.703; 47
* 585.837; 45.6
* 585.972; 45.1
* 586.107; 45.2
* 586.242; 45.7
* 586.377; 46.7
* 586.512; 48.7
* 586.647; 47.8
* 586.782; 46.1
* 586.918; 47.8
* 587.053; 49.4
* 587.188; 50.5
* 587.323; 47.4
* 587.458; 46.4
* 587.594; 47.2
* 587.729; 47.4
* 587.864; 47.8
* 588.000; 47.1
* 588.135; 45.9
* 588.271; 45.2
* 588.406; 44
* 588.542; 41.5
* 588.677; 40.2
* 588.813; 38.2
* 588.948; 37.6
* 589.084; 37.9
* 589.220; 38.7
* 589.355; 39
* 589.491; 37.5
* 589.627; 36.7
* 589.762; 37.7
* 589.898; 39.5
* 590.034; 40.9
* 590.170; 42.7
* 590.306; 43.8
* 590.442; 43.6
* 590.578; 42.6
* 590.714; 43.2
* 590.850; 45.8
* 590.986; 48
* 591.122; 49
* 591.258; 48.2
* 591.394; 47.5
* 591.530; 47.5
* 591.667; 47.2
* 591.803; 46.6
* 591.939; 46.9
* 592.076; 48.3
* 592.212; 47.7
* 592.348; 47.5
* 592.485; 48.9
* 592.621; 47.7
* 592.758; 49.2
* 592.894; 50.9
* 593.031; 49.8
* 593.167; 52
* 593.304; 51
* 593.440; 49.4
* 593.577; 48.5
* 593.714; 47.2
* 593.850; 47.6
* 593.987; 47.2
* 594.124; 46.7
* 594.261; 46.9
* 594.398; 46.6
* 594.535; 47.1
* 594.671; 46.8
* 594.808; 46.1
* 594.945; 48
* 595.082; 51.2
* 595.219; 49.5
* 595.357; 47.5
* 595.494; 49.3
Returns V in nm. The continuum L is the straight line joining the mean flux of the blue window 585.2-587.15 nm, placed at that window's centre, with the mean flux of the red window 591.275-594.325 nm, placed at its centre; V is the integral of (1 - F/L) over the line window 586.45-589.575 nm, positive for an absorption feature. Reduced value 0.21 nm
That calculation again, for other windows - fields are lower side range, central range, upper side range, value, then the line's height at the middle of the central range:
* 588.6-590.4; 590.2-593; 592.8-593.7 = -0.103 nm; 45.3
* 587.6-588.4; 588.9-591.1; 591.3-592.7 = 0.277 nm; 47.1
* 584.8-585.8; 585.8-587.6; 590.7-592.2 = 0.017 nm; 47.6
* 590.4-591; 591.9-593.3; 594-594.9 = -0.105 nm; 45.6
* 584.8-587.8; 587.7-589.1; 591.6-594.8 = 0.133 nm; 47.6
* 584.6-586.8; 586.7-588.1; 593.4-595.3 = -0.014 nm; 47.2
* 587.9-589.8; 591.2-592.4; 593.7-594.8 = -0.092 nm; 44.1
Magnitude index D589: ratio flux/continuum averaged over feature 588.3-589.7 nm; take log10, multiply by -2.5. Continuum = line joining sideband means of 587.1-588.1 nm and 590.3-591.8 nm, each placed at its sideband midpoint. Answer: 0.195 mag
